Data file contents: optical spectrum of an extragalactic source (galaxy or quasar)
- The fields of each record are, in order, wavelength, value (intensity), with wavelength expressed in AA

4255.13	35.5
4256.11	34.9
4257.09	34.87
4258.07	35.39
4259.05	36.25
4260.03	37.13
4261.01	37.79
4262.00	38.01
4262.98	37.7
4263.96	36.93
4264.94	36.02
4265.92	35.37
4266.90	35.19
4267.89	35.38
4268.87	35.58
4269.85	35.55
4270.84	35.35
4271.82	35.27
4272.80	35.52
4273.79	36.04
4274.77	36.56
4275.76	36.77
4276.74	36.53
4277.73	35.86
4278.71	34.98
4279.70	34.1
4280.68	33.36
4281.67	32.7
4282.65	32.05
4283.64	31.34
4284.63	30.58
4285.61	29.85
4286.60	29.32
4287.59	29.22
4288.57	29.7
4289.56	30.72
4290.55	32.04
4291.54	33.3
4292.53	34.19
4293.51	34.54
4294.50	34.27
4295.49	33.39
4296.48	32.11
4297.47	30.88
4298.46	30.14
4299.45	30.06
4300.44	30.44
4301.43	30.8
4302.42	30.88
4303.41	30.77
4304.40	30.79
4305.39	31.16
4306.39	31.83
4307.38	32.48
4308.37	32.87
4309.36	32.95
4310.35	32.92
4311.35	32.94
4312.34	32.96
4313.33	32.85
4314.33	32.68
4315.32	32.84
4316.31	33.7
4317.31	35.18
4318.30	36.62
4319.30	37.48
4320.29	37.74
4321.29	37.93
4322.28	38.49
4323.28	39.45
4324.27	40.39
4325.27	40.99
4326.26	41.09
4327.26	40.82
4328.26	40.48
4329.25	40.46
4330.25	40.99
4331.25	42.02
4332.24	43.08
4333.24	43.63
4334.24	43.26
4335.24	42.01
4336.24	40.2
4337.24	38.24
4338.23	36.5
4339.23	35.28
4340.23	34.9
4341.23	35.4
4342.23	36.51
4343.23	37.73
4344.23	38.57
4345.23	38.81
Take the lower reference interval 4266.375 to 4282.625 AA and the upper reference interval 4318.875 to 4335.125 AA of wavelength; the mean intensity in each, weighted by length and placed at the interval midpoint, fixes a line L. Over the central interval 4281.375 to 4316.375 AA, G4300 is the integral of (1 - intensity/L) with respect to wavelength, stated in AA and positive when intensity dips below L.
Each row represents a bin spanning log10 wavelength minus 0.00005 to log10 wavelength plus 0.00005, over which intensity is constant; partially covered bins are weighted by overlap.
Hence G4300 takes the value 5.5 AA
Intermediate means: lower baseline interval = 35.2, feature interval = 31.8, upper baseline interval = 40.6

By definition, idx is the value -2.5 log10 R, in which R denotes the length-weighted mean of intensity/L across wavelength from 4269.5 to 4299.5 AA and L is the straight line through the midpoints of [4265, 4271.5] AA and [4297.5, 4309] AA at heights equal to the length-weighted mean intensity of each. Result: 0.010 mag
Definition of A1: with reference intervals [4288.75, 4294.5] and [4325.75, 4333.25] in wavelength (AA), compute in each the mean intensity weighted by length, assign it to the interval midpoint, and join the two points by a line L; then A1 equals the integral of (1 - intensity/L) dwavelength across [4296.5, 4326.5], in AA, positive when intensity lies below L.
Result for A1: 2.8 AA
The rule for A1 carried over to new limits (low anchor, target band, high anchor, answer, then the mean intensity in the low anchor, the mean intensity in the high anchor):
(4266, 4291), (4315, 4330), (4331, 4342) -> -0.14 AA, 33.6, 39.4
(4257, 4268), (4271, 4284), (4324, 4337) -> 0.96 AA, 36.4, 41.4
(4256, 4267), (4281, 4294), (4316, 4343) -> 2.04 AA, 36.4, 39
